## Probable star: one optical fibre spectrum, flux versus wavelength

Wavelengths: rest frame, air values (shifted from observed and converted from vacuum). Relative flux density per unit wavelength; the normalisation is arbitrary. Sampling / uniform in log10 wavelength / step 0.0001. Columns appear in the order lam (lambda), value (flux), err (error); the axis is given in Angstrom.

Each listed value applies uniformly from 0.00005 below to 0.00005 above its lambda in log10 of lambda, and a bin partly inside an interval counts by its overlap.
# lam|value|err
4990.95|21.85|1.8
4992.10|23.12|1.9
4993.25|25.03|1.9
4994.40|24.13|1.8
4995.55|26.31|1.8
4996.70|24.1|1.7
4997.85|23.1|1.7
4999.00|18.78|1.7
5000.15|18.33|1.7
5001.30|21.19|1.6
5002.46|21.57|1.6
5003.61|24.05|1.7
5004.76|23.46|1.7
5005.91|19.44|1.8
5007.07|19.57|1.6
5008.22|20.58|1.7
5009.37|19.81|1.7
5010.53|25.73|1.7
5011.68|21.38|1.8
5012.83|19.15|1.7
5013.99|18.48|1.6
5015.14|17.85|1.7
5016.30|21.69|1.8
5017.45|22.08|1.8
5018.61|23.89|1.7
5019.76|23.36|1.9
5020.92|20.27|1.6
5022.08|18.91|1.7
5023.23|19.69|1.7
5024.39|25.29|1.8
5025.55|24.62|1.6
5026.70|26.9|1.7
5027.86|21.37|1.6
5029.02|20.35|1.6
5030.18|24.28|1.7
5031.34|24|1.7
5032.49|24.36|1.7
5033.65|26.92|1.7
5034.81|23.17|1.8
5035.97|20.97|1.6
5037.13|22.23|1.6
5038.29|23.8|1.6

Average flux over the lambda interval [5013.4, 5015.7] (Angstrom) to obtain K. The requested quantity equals 18.2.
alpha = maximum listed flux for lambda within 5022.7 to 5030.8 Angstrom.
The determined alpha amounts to 26.9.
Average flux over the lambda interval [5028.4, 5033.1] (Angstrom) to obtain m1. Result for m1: 23.3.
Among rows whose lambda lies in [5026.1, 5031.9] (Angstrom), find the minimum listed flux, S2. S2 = 20.35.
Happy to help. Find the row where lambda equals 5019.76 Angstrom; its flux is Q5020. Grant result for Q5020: 23.36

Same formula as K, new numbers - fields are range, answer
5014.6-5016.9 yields 19.8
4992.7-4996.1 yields 25.1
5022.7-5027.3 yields 24.2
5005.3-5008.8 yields 19.9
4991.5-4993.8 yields 24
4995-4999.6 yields 23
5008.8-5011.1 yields 22.7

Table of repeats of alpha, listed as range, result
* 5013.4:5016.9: 21.69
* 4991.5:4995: 25.03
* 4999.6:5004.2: 24.05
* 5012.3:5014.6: 19.15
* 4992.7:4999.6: 26.31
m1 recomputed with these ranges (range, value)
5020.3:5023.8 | 19.7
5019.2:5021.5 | 21.7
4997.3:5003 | 20.6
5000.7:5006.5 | 21.9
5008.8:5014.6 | 20.9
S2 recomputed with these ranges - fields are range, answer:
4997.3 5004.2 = 18.33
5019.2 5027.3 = 18.91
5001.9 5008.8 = 19.44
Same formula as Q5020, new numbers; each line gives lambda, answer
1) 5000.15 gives 18.33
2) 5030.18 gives 24.28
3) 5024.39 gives 25.29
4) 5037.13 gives 22.23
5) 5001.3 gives 21.19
